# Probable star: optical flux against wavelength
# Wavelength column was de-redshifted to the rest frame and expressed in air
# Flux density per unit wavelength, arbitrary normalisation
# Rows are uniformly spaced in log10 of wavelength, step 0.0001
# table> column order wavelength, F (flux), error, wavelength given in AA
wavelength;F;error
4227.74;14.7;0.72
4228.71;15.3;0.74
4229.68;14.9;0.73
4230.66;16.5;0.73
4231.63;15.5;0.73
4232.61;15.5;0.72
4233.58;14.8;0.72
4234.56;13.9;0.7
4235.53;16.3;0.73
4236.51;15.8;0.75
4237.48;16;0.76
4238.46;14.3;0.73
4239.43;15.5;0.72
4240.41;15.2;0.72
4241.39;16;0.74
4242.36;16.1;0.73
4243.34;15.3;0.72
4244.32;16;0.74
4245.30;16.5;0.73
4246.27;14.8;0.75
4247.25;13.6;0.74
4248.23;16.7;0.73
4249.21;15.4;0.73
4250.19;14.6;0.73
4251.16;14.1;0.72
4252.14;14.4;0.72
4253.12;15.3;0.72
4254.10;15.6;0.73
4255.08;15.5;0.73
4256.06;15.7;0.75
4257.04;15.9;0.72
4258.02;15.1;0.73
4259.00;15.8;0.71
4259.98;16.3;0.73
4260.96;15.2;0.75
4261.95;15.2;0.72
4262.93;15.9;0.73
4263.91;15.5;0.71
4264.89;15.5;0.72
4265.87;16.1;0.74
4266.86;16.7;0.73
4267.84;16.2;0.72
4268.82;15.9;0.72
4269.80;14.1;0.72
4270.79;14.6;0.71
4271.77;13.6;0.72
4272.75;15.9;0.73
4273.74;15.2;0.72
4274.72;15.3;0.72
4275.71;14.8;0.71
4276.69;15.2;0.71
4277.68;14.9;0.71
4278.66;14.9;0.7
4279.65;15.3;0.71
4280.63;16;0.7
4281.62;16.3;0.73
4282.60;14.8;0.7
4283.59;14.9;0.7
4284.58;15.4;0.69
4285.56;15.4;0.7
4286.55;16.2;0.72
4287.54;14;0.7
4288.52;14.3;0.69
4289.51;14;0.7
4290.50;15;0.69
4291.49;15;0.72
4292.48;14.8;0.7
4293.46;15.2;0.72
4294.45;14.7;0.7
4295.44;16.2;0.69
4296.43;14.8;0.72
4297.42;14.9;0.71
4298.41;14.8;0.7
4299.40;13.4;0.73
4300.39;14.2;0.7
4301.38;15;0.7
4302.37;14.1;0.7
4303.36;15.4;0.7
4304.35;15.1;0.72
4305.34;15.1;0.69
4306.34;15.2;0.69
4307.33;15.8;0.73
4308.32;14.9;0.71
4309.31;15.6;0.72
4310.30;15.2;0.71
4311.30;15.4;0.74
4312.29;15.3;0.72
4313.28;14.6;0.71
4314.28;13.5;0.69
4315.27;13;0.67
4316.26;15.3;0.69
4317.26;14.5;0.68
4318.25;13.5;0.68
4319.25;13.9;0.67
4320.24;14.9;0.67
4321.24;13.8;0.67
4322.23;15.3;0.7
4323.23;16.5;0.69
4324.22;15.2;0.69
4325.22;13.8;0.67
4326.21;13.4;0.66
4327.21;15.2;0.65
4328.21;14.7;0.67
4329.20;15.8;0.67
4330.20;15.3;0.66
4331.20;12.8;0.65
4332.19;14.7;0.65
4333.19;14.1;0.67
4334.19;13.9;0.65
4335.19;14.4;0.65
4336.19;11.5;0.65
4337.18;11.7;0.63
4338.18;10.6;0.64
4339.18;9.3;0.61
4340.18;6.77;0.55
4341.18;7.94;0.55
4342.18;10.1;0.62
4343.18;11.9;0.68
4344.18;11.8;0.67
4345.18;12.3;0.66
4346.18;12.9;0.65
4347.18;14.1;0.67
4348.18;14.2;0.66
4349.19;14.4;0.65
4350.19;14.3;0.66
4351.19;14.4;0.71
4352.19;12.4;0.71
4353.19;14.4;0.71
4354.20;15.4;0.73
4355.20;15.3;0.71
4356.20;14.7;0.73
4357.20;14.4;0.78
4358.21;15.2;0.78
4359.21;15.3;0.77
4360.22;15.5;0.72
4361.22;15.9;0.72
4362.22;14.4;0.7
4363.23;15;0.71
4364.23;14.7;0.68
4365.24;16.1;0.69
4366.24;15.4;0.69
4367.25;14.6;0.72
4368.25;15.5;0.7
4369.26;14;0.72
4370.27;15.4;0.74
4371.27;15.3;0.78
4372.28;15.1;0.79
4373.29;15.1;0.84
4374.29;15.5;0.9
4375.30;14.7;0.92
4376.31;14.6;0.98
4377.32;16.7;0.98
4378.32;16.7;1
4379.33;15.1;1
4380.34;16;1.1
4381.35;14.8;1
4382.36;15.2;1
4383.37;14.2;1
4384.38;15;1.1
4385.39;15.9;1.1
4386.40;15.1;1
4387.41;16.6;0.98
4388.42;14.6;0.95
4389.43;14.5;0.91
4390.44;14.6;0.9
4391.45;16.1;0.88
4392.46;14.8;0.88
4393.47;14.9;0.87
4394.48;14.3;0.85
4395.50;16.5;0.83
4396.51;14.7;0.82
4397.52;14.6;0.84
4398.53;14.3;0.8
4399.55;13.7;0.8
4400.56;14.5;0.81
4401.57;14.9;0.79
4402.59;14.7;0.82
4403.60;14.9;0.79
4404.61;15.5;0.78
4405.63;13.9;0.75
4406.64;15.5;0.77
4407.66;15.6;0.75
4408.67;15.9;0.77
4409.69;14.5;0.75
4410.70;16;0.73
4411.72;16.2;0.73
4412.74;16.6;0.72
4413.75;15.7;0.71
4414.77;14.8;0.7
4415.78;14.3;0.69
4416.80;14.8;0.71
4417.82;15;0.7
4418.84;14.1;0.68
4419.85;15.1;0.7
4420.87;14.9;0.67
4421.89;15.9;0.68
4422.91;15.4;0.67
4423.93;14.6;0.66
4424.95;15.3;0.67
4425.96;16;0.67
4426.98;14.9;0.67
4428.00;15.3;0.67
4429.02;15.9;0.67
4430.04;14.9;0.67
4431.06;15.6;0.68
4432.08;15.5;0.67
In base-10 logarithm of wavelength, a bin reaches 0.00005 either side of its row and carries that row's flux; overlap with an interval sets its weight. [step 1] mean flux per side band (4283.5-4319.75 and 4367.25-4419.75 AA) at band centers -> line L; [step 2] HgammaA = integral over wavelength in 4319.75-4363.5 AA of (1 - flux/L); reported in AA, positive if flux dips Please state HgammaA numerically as 3.8 AA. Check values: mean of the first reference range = 14.8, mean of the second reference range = 15.1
